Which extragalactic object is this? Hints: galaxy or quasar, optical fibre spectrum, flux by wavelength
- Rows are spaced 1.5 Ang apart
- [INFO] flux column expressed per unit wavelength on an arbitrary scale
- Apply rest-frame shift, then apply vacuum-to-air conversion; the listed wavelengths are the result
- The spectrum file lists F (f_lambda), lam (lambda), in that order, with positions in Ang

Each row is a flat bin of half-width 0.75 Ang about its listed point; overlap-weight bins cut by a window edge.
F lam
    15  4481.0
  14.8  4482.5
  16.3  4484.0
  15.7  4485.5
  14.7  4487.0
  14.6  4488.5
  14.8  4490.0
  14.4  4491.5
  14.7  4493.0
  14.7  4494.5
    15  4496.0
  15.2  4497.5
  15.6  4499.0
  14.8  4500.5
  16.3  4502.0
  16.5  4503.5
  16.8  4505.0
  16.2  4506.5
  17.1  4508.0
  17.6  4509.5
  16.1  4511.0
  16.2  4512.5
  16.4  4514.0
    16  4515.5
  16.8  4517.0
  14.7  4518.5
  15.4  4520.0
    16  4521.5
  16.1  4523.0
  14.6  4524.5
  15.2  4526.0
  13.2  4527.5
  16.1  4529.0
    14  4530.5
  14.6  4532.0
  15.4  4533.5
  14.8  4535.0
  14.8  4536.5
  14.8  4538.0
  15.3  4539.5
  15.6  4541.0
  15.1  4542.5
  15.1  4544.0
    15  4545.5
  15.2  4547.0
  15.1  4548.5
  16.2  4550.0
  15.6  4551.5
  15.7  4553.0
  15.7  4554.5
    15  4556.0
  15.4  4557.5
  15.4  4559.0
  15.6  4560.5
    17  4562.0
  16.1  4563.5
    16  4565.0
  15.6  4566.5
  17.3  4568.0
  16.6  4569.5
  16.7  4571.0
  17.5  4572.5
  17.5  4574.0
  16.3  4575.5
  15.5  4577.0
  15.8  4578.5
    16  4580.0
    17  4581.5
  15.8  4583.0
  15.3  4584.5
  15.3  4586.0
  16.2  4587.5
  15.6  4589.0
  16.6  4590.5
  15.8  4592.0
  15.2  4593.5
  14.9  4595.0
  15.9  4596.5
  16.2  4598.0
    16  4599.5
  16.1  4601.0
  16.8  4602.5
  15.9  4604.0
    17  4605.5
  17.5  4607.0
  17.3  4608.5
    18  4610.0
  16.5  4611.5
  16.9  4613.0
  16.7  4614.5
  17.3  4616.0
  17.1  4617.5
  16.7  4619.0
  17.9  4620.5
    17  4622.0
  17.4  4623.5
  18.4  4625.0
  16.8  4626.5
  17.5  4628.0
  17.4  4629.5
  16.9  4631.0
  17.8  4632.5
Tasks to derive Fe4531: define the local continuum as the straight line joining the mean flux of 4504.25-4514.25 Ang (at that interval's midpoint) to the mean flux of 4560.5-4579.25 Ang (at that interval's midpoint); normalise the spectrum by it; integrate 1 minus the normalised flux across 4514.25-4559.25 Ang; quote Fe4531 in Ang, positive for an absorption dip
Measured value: 3.5 Ang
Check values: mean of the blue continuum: 16.6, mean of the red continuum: 16.5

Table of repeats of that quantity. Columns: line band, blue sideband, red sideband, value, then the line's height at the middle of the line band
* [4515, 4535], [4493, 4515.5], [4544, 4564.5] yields 0.78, 15.8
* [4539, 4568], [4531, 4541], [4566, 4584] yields 0.06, 15.6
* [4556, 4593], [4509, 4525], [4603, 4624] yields 1.12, 16.6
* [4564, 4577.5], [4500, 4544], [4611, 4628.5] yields -0.14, 16.4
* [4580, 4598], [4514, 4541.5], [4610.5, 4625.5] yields 0.81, 16.6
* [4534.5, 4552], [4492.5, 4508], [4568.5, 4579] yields 1.07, 16.2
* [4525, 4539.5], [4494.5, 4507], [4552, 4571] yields 0.97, 15.9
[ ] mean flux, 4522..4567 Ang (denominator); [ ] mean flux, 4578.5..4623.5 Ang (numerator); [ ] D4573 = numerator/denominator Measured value 1.1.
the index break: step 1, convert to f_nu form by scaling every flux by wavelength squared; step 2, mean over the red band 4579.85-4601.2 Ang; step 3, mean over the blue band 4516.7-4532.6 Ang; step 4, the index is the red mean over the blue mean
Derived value 1.1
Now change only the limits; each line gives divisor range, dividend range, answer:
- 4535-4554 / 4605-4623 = 1.16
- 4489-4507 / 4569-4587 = 1.09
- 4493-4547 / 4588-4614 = 1.09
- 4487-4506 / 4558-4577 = 1.11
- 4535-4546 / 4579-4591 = 1.08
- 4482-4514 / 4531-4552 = 0.99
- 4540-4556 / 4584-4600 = 1.04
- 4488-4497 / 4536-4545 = 1.05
